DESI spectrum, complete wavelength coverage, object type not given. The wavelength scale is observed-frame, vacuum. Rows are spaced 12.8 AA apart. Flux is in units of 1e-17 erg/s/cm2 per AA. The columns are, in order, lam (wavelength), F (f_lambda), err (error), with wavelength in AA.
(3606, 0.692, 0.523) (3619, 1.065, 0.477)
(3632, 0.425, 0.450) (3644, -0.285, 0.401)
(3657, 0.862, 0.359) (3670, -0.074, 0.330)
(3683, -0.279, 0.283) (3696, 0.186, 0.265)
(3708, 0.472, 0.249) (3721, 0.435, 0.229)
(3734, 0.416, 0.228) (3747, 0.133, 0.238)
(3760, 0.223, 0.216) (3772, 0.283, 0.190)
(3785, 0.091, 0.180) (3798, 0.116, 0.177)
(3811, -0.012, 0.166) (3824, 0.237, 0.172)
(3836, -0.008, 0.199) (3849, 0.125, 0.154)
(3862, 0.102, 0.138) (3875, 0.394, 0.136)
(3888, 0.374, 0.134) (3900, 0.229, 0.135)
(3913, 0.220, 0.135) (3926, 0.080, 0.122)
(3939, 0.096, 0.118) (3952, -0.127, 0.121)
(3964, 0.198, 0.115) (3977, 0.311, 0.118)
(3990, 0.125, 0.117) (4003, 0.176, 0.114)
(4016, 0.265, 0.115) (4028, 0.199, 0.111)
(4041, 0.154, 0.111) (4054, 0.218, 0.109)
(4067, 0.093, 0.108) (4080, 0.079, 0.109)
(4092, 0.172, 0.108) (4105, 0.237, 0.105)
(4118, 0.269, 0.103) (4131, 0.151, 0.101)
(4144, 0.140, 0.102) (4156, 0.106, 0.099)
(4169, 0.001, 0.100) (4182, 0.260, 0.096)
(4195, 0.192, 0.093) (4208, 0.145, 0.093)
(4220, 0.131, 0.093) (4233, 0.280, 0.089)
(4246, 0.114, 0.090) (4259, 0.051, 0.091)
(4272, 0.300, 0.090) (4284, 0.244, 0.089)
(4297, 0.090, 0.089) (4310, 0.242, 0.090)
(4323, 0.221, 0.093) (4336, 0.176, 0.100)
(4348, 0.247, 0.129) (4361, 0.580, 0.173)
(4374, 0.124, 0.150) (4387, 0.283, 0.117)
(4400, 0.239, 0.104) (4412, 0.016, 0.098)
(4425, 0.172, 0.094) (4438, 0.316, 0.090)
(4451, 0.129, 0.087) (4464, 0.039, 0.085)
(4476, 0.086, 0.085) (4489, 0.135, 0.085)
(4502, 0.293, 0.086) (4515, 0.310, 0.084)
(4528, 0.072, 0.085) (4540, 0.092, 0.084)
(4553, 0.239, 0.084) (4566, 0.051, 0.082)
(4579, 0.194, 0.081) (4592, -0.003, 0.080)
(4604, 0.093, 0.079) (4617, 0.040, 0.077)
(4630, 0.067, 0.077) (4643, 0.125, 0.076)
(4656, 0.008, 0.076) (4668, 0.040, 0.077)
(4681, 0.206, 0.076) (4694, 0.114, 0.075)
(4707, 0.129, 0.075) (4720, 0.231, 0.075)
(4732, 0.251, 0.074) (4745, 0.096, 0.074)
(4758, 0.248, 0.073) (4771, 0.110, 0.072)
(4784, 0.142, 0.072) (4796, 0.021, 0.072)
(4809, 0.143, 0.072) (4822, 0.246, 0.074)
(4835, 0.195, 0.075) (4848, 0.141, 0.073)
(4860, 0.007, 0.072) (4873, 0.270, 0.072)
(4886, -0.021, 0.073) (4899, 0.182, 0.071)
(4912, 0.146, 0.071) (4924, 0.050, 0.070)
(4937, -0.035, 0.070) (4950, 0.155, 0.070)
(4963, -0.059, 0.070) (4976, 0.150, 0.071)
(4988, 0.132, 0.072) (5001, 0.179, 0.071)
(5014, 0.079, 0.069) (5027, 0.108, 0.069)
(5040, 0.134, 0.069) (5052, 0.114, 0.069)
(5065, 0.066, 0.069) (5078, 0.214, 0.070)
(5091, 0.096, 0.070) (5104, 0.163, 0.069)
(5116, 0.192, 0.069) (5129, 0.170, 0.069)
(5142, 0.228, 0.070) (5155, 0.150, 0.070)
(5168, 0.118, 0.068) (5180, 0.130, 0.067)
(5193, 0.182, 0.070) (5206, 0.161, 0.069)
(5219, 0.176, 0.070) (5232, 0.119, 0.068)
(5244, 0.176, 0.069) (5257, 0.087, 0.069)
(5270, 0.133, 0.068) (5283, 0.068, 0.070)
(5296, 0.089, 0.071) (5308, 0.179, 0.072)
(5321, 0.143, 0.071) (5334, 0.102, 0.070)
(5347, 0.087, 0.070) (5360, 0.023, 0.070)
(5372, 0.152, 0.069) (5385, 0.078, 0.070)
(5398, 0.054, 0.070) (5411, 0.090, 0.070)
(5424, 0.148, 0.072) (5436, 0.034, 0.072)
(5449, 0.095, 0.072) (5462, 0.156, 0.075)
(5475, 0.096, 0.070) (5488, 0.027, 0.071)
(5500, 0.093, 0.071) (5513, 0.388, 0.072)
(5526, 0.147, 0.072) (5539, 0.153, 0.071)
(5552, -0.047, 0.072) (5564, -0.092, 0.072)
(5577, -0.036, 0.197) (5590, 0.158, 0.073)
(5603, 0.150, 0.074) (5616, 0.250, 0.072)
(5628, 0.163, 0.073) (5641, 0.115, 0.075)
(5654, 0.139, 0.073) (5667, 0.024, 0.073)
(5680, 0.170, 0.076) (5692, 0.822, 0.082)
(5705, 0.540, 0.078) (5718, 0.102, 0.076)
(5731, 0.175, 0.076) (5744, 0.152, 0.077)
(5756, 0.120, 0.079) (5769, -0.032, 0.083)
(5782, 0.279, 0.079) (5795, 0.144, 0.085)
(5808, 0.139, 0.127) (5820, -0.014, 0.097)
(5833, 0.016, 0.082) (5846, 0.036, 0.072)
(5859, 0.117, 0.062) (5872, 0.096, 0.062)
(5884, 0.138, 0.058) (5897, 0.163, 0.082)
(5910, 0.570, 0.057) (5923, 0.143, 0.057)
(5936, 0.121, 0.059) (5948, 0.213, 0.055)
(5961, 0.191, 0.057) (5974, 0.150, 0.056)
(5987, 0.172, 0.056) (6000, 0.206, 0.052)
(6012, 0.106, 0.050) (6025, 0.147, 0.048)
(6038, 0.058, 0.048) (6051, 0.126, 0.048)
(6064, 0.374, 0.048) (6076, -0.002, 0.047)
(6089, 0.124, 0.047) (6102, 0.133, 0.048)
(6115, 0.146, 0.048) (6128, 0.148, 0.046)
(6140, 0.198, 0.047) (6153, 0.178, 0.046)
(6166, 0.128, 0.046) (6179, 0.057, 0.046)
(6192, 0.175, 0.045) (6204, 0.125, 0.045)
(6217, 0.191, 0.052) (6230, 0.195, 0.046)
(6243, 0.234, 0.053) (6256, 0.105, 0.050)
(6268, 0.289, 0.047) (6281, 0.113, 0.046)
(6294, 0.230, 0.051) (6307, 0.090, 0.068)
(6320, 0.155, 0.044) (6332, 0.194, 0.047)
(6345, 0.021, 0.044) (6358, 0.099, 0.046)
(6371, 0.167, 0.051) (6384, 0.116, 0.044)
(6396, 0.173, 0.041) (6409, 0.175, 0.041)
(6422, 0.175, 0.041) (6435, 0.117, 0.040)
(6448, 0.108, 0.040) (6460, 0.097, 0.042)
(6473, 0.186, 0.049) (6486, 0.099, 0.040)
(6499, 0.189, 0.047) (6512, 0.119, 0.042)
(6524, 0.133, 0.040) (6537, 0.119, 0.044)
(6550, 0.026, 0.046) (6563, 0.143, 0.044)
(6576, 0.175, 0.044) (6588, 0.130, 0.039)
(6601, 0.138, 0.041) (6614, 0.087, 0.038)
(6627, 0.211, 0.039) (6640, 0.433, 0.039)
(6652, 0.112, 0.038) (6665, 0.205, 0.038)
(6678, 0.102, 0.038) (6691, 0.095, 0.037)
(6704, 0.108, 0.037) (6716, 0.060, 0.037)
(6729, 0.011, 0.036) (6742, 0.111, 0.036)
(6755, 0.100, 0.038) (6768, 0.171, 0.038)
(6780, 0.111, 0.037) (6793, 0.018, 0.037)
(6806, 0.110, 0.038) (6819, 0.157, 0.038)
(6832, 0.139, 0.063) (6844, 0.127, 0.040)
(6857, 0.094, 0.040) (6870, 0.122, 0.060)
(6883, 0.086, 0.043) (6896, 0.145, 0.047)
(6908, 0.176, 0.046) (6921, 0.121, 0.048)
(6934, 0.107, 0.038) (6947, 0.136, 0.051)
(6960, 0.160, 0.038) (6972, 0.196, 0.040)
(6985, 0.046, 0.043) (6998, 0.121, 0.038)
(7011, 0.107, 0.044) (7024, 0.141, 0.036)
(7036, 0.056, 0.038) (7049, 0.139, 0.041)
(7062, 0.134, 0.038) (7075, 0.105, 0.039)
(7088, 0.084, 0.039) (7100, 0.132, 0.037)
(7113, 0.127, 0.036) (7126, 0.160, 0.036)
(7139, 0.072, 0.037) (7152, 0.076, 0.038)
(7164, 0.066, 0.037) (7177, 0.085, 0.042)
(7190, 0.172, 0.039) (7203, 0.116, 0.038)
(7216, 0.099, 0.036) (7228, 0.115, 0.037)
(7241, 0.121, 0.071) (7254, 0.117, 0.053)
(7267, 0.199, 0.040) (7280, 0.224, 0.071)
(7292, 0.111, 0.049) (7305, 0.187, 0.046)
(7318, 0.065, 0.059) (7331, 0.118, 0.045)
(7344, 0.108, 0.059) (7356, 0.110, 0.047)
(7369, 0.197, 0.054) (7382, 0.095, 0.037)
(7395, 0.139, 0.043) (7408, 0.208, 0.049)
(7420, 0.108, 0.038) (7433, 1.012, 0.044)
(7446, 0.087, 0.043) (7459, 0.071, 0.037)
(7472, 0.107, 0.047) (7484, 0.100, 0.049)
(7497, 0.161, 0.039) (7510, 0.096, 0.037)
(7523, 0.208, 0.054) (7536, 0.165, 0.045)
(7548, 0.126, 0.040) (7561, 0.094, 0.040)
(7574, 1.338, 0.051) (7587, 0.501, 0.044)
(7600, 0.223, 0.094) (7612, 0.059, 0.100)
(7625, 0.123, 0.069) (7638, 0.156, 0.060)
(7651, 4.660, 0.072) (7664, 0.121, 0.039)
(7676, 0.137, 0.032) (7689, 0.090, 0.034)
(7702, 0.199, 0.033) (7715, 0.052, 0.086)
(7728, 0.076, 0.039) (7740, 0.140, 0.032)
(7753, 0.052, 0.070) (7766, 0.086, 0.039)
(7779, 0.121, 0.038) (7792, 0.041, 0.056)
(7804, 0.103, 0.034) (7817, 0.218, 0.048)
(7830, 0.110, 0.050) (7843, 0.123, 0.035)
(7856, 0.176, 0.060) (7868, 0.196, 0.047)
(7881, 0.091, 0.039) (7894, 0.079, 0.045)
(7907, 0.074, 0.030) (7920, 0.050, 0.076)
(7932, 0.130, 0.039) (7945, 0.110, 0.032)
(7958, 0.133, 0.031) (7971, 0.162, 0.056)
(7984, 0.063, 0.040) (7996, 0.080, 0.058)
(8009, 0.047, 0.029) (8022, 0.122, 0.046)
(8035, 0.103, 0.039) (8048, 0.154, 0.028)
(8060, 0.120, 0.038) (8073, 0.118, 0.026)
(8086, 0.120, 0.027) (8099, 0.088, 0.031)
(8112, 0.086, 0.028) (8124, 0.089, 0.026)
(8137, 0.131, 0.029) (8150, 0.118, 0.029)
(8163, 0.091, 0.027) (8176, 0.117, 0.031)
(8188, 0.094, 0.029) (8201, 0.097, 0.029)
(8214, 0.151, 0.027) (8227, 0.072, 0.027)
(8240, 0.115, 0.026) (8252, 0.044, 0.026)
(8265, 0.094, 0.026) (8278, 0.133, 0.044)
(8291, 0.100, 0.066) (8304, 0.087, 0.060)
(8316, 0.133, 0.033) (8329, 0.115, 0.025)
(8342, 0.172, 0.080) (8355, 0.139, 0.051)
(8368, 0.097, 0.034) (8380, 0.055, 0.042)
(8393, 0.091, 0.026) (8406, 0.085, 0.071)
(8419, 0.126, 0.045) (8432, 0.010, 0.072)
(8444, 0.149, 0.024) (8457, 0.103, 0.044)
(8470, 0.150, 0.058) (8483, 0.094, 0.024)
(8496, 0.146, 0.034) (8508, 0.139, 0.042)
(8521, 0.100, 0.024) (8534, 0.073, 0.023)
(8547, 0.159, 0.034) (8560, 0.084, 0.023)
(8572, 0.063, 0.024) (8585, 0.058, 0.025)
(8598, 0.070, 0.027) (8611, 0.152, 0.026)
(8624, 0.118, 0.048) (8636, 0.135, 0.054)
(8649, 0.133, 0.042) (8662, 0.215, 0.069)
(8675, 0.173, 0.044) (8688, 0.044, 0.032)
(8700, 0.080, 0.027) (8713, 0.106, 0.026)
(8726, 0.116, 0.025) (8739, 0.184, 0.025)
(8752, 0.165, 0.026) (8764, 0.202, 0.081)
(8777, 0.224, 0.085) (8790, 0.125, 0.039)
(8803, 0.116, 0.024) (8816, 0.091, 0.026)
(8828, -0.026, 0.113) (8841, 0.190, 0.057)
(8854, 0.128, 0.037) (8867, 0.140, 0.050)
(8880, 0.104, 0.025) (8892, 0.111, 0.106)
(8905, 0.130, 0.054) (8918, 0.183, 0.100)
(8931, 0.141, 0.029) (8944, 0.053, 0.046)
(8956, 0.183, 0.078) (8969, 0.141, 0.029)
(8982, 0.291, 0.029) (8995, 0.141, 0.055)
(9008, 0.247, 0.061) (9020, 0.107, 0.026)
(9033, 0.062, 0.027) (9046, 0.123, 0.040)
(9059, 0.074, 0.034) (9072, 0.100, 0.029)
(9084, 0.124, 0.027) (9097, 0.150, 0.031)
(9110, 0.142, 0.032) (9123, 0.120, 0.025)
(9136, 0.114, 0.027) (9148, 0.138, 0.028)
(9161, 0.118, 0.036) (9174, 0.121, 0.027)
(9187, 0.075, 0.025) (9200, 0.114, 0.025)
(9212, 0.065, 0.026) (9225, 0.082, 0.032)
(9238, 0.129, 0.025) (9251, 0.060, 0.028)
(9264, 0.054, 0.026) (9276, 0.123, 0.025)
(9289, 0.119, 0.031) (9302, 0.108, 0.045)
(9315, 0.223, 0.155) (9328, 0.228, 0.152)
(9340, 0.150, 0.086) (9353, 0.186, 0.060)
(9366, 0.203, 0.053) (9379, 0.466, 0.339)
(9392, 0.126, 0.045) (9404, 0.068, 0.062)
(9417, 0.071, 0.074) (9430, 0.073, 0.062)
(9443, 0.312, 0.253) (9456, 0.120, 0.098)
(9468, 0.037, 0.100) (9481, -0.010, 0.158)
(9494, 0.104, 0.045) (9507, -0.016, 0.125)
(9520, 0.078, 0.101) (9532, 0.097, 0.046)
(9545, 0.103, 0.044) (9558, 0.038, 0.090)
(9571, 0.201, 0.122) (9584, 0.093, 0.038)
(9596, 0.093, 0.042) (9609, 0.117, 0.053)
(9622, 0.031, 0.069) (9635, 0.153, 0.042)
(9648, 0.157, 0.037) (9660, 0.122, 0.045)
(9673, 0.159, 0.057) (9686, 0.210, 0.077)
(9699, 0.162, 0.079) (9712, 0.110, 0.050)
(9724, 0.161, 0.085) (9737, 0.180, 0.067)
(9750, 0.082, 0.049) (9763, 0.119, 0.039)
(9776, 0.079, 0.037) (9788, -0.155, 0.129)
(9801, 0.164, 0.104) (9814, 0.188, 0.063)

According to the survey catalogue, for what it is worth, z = 0.53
